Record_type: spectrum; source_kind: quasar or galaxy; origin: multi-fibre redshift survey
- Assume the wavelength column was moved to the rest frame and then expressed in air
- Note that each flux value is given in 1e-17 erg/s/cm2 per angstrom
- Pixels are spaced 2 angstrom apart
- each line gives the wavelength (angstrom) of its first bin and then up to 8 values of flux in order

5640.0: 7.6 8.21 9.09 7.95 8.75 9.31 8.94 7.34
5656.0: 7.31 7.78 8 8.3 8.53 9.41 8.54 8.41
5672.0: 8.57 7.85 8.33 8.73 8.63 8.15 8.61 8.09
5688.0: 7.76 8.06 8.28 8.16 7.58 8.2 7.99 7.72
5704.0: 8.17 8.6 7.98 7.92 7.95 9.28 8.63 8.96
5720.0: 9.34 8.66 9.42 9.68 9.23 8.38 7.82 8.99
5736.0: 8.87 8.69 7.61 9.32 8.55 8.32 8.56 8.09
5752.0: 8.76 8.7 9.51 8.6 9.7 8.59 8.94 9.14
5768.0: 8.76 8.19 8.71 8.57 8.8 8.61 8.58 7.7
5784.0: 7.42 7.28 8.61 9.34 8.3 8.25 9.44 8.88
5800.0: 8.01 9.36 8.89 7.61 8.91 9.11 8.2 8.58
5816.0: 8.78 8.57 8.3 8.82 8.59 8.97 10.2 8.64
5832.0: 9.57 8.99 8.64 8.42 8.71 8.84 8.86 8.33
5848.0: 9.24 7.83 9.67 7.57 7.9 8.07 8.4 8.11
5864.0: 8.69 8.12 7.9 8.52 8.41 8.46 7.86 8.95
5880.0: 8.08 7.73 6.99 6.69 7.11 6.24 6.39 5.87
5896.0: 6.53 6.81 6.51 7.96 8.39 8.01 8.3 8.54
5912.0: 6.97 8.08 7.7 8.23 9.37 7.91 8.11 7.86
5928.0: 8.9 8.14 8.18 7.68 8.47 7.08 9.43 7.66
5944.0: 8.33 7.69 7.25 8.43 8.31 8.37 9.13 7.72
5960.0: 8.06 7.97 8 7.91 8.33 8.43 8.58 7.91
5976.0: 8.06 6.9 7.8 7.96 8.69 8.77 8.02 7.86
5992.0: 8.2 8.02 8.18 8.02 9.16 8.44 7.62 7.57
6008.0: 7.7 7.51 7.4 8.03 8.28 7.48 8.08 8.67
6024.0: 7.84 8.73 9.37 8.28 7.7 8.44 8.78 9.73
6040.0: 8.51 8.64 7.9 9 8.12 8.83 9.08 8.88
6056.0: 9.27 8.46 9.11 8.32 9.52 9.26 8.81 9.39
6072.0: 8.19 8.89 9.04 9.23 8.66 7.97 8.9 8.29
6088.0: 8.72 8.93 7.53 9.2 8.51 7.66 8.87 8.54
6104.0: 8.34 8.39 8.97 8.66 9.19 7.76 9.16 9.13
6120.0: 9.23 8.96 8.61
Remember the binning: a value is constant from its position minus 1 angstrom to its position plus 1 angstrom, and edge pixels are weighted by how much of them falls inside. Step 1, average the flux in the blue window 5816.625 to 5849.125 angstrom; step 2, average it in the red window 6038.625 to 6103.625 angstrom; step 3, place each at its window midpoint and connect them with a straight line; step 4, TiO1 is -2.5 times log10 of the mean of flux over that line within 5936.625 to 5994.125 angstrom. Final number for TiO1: 0.09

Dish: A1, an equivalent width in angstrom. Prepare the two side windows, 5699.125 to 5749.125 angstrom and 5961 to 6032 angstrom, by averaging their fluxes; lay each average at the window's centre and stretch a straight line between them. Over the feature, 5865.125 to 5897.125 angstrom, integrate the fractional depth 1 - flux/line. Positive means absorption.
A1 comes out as 3.2 angstrom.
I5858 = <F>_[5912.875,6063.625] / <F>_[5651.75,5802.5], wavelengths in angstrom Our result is 0.97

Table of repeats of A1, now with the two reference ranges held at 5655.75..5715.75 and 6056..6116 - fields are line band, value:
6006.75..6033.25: 1.6 angstrom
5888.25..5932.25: 4.3 angstrom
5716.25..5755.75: -2.1 angstrom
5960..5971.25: 0.6 angstrom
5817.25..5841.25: -1.3 angstrom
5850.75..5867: 0.2 angstrom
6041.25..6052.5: 0.1 angstrom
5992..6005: 0.5 angstrom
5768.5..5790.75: 0.0 angstrom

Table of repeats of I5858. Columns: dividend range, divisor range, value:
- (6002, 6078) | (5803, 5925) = 1.04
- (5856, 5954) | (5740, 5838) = 0.91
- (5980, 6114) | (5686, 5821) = 0.99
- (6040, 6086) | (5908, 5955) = 1.08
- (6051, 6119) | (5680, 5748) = 1.03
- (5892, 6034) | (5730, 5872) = 0.93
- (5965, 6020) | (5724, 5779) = 0.92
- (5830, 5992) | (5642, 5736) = 0.96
